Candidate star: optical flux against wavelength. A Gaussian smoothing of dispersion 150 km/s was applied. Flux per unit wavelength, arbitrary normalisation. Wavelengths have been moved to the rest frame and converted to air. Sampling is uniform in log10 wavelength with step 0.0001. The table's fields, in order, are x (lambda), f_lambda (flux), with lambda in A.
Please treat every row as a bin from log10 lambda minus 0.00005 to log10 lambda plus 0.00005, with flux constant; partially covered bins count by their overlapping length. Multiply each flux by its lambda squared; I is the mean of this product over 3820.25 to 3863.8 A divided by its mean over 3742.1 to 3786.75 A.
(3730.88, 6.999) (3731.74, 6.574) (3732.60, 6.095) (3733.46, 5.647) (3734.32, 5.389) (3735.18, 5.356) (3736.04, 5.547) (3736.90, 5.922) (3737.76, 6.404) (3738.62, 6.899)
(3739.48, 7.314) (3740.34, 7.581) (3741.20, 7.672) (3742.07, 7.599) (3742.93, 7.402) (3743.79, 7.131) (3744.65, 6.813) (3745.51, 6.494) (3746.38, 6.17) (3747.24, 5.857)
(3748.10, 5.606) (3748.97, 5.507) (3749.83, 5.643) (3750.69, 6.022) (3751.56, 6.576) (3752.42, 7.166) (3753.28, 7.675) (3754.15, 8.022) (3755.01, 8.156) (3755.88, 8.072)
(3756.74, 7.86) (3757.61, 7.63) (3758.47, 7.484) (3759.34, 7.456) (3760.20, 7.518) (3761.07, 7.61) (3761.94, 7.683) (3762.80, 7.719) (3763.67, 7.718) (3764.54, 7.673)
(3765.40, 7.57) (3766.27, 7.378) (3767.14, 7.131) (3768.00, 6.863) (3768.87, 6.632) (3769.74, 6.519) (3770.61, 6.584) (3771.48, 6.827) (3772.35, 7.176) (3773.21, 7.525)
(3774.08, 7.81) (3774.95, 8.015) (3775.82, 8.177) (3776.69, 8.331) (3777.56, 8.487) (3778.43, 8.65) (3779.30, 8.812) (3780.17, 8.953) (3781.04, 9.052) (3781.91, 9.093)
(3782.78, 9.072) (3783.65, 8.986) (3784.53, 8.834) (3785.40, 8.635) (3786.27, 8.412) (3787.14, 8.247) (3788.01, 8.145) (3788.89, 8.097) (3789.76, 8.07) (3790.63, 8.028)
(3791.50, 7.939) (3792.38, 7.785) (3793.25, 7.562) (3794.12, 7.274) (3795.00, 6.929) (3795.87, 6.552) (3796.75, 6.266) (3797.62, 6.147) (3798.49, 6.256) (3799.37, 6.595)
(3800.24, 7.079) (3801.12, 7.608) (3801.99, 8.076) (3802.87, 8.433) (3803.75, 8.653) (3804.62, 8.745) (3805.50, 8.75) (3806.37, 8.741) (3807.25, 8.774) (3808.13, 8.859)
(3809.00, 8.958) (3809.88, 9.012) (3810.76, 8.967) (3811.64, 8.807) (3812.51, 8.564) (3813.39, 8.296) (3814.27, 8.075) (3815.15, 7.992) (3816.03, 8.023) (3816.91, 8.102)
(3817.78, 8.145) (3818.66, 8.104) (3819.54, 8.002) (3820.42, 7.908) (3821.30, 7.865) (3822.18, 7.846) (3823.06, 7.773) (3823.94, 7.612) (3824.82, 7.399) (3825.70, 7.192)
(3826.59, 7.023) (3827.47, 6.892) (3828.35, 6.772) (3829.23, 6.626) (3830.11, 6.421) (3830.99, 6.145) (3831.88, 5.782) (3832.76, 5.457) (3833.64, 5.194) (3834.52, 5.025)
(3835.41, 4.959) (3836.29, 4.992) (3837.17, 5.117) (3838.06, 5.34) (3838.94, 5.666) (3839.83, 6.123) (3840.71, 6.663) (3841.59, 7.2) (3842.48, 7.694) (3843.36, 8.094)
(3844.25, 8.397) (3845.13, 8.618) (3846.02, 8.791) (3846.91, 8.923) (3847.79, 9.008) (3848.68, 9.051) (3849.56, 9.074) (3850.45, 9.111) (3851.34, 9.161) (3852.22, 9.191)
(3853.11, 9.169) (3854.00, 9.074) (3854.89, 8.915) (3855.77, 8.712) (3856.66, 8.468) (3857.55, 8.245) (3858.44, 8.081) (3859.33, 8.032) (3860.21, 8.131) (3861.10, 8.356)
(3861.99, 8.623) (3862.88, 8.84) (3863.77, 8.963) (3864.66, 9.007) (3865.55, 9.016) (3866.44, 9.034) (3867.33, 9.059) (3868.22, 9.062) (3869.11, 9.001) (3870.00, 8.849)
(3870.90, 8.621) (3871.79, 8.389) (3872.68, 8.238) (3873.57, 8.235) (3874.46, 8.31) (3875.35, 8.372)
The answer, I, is 1.0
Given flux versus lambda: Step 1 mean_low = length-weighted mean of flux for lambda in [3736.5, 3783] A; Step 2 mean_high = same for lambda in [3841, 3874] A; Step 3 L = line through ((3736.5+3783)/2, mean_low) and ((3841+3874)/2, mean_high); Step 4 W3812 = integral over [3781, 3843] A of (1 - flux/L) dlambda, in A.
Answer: 4.1 A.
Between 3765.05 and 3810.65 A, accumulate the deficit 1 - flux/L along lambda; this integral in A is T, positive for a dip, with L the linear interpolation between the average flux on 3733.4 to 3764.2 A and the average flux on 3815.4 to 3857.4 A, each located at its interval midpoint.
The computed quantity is -4.8 A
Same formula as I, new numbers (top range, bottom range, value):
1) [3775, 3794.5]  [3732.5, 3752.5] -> 1.34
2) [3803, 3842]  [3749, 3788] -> 0.97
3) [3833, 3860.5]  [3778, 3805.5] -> 0.99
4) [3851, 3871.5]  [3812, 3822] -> 1.11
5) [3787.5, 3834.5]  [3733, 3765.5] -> 1.13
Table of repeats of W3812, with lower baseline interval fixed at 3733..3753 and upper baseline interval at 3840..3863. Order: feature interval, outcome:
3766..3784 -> -2.19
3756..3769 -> -1.33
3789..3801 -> 0.42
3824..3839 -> 3.80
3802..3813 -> -1.56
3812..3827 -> 0.00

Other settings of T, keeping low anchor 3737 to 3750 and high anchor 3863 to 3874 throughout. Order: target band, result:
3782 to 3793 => -1.4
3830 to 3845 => 3.8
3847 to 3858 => -0.5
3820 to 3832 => 1.4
